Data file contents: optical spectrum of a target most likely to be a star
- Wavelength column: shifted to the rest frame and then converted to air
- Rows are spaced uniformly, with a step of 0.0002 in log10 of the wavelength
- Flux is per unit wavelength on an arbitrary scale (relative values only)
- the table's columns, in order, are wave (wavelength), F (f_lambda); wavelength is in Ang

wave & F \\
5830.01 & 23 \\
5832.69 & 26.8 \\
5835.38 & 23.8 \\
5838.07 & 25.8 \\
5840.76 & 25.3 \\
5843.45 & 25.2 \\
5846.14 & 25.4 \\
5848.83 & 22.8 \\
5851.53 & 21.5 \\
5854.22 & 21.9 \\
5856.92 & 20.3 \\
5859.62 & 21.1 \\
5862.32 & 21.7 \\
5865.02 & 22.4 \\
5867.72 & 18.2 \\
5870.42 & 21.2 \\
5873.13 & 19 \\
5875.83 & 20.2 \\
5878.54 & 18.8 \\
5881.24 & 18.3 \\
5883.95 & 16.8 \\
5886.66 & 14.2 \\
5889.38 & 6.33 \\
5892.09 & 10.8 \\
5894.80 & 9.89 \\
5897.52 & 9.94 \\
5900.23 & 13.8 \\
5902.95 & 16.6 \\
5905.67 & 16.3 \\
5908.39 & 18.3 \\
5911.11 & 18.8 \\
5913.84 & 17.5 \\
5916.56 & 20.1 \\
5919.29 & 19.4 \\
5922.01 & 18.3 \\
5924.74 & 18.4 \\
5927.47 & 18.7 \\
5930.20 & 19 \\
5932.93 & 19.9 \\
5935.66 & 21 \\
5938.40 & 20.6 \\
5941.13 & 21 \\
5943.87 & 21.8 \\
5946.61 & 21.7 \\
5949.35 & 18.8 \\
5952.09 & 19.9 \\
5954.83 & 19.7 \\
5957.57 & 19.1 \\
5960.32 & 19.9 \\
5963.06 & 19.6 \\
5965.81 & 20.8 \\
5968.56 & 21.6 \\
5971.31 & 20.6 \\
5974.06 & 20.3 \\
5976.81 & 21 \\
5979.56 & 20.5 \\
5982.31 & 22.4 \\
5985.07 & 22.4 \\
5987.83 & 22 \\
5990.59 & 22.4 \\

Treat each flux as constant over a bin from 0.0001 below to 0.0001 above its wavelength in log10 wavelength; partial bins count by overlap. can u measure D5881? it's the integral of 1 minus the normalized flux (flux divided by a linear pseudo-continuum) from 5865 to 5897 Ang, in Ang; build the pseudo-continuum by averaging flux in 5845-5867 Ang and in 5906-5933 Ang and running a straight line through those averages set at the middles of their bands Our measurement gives 7.5 Ang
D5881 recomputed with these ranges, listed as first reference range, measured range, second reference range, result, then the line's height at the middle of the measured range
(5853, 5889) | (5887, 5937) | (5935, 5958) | 9.2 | 19.9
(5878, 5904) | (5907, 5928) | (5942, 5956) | -2.7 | 16.6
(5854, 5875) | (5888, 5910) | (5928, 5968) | 8.2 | 20.5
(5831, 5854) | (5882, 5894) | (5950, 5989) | 5.6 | 23.1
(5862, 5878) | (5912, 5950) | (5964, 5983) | 1.7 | 20.7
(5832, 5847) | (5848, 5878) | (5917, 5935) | 3.5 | 23.6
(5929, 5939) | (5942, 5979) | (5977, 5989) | 1.1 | 21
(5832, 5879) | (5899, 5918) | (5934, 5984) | 3.6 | 21.4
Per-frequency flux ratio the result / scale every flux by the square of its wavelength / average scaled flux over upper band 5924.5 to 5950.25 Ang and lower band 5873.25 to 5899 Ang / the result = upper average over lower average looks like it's 1.45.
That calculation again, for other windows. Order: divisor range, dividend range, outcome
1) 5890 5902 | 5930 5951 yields 1.89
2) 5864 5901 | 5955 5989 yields 1.37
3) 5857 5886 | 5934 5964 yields 1.06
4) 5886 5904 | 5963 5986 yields 1.89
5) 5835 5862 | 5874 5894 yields 0.65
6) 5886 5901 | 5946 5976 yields 1.95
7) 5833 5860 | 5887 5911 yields 0.57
